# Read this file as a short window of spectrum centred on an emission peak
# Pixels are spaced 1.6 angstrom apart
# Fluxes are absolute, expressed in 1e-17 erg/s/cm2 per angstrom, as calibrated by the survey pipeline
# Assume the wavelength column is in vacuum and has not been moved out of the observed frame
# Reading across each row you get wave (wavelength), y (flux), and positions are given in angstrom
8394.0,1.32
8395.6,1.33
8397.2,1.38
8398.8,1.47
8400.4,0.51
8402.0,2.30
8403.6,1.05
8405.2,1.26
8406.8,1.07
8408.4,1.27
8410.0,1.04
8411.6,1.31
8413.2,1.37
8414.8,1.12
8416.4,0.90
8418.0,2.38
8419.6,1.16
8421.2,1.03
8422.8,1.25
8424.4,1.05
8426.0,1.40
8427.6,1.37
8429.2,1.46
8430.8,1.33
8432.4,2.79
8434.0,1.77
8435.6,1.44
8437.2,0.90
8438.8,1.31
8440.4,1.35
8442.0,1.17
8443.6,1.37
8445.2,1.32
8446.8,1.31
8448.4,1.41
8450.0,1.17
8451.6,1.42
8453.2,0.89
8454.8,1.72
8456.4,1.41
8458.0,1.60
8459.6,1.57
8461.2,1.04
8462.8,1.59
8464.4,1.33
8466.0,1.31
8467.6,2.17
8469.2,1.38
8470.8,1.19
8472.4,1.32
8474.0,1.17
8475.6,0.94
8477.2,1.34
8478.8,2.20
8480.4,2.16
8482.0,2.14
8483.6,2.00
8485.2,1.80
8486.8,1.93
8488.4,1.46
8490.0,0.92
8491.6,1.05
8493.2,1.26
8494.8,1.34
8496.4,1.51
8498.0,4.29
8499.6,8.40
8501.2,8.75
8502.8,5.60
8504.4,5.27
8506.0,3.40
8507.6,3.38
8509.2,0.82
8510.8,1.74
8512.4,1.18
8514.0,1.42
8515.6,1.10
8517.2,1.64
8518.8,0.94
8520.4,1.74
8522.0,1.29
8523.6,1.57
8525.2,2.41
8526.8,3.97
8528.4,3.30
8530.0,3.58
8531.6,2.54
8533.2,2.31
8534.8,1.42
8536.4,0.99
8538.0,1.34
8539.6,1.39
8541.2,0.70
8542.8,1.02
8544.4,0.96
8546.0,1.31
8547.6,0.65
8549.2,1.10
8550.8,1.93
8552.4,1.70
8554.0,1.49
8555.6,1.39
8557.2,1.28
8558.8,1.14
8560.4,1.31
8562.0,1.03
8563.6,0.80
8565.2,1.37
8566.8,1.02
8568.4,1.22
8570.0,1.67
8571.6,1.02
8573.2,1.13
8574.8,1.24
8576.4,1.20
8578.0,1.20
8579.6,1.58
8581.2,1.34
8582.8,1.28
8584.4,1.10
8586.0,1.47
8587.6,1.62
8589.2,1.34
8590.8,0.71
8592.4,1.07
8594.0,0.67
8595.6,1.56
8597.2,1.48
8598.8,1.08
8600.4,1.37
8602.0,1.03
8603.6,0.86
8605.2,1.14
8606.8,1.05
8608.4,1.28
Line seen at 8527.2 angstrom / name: [N II] 6583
